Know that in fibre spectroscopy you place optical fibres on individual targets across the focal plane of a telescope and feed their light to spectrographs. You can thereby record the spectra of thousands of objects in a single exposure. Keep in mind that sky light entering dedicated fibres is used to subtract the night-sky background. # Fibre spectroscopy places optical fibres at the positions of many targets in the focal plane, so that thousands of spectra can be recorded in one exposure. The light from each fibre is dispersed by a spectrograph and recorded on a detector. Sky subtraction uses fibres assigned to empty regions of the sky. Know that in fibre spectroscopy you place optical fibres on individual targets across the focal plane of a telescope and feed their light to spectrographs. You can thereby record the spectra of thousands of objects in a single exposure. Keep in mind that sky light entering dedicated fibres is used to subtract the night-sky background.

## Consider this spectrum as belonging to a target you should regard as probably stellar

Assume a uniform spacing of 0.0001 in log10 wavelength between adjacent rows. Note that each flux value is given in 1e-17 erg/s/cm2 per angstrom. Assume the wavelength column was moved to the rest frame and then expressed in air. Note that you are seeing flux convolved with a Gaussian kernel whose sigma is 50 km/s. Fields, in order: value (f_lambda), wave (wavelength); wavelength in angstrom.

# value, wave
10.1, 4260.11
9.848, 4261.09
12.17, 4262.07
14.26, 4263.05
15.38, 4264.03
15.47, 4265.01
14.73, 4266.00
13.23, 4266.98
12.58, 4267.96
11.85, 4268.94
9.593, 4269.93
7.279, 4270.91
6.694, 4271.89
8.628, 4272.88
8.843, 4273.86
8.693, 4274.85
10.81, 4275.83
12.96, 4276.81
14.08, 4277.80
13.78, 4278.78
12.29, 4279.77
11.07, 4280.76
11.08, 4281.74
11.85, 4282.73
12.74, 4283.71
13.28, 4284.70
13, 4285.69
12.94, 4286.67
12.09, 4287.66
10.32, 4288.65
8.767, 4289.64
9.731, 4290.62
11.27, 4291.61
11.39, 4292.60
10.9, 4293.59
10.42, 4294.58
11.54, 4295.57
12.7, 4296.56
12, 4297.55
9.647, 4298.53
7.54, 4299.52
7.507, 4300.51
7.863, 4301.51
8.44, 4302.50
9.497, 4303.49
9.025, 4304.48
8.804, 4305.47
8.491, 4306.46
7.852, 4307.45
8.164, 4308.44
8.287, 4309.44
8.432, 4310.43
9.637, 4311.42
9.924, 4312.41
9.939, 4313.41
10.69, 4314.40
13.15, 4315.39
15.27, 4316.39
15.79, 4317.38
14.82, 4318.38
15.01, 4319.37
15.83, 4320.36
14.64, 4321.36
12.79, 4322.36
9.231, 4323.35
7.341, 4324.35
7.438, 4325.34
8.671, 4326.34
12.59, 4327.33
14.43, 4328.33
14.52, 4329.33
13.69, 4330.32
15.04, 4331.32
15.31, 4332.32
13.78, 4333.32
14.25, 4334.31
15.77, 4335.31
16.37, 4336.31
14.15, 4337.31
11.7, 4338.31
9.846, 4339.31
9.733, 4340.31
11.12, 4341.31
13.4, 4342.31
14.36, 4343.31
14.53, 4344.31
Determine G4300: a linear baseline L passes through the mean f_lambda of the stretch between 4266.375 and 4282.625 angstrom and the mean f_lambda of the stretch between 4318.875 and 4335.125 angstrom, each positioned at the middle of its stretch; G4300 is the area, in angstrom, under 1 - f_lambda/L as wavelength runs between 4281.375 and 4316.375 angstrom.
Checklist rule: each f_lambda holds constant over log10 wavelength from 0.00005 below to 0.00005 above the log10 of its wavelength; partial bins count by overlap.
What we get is 4.3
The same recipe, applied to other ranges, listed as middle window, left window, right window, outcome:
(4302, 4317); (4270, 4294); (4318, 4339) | 3.1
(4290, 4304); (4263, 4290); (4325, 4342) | 2.4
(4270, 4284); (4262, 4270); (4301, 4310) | 1.5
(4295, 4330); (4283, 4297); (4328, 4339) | 6.0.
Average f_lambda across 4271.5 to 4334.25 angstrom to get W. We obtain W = 11.2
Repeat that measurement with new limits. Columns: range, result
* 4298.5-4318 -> 9.73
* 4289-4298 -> 10.9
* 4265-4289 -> 11.5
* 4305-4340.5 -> 12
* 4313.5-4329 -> 12.5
